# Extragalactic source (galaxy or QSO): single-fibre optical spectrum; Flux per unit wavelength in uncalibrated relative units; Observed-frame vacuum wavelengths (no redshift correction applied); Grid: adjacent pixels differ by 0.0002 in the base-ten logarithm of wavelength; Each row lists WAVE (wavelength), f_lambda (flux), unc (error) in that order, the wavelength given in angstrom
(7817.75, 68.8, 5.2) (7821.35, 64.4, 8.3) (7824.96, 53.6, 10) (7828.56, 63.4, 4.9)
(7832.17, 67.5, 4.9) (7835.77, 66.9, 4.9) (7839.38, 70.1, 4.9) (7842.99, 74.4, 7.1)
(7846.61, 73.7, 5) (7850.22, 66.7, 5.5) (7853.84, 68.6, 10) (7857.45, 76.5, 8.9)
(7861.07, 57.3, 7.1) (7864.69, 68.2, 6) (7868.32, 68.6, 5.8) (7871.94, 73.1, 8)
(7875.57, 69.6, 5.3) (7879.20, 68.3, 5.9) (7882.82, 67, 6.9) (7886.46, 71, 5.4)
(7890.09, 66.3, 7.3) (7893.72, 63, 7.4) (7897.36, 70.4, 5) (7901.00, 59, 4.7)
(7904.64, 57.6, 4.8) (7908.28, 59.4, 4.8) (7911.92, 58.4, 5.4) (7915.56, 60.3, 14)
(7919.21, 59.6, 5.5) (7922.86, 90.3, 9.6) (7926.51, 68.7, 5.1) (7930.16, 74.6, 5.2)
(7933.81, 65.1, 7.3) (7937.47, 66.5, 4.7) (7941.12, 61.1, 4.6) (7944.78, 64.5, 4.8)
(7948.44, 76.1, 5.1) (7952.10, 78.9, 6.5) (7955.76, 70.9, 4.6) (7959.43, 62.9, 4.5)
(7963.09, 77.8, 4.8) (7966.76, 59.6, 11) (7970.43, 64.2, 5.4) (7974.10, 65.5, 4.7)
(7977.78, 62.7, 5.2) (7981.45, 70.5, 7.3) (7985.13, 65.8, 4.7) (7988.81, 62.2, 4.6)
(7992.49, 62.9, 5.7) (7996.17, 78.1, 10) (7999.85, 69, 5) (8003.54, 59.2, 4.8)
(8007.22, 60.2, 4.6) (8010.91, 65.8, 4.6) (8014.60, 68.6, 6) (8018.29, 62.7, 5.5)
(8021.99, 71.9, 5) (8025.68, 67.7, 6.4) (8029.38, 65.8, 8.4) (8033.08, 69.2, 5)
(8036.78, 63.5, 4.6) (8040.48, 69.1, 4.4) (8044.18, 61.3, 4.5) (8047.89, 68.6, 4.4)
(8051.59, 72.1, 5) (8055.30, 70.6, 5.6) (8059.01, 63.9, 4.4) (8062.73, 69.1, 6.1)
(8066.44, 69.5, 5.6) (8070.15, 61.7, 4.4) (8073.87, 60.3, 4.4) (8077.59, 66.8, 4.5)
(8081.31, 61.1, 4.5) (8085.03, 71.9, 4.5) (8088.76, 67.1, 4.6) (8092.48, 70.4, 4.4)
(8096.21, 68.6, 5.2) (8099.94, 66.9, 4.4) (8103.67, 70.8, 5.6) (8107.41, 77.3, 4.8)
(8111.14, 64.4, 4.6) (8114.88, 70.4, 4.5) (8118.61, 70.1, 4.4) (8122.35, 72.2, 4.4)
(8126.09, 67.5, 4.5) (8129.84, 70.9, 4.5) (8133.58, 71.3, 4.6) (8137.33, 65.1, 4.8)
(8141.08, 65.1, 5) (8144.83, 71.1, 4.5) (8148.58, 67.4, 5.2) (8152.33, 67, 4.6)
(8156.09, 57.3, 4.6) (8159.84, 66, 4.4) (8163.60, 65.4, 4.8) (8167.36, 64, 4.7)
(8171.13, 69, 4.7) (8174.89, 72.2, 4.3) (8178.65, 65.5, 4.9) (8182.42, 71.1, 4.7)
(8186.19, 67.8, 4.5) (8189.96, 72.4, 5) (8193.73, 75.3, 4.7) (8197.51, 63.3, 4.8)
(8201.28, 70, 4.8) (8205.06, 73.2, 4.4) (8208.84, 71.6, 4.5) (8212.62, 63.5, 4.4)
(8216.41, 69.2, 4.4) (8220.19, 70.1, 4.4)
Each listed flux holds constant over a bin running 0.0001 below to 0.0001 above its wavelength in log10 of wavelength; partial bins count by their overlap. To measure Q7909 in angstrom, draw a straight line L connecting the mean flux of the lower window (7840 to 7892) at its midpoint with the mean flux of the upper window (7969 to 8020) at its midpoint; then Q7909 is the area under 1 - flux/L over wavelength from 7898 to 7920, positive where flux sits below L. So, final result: 2.7 angstrom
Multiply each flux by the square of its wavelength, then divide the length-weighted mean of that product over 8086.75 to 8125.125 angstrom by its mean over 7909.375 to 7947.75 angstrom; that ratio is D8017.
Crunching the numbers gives 1.09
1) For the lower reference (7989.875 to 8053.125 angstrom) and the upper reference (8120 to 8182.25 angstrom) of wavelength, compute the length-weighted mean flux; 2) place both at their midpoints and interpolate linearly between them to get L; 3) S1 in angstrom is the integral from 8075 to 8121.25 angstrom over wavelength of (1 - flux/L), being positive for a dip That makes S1 -1.1 angstrom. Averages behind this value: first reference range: 66.7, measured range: 68.7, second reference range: 67.4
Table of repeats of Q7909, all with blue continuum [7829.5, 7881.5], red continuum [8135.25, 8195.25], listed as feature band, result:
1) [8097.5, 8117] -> -0.6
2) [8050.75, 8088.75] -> 0.8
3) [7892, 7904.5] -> 1.0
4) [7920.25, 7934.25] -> -1.2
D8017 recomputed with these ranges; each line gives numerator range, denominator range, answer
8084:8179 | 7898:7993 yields 1.08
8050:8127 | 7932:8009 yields 1.05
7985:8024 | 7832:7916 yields 1.02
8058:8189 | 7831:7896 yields 1.05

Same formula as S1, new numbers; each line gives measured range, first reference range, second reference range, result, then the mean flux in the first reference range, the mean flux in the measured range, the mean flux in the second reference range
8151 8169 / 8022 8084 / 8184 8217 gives 1.3 angstrom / 66.5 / 63.8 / 69.6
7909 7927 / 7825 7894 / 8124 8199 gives 0.3 angstrom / 68.2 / 66.9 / 67.8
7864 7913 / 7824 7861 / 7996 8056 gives 1.4 angstrom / 68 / 65.7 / 66.9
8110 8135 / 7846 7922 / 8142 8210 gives -0.7 angstrom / 66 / 69.7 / 68.2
